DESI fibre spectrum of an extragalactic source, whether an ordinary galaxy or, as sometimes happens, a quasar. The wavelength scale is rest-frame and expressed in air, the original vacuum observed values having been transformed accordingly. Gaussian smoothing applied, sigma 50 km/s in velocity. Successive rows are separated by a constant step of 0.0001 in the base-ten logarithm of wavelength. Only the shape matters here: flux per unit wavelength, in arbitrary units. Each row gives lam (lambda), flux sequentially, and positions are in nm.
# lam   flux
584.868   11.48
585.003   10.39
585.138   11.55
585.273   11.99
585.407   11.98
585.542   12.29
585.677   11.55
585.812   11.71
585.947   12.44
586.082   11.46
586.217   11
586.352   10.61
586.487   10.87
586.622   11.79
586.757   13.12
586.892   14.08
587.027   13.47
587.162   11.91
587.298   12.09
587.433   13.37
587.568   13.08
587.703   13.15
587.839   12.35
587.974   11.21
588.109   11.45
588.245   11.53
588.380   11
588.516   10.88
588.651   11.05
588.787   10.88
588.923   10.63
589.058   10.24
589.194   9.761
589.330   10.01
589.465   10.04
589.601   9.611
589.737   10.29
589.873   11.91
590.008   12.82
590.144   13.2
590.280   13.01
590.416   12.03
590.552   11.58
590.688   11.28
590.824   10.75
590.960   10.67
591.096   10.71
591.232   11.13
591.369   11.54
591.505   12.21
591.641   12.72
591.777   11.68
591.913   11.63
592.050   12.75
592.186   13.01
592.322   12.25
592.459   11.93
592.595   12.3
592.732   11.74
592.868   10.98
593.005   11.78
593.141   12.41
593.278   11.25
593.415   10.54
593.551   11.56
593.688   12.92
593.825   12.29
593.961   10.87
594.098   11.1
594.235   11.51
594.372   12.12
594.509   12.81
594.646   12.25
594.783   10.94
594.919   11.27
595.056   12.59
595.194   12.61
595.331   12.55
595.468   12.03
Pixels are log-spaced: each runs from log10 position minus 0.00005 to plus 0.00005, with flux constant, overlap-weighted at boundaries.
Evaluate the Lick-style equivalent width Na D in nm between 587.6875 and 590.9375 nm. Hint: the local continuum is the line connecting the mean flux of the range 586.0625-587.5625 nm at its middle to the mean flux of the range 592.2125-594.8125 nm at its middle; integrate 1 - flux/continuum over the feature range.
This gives 0.22 nm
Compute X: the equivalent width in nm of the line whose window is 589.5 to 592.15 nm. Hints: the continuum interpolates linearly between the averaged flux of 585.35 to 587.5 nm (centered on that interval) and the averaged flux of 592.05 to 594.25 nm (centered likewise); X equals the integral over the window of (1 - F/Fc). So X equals 0.058 nm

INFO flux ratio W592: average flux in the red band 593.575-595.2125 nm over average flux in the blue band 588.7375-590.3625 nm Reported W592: 1.1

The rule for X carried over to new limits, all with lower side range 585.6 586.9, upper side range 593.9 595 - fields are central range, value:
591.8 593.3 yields -0.05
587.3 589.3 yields 0.05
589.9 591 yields -0.02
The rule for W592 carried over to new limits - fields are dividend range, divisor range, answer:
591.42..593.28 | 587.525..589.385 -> 1.08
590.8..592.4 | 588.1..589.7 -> 1.12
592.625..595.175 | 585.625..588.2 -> 0.97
